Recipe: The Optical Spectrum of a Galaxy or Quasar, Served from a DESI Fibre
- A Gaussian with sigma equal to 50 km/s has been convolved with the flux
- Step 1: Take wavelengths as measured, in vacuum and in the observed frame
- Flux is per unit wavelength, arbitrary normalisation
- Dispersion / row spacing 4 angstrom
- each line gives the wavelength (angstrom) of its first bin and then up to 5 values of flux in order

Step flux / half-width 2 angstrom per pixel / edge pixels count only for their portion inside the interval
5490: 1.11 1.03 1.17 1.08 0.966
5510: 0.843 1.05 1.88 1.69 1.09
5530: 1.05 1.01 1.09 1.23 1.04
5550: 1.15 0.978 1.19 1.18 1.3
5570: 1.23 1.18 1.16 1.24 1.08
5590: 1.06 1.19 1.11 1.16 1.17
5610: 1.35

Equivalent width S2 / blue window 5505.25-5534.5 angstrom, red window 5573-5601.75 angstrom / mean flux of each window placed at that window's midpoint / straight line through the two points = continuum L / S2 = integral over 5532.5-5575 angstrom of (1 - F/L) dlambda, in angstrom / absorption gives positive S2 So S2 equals 1.3 angstrom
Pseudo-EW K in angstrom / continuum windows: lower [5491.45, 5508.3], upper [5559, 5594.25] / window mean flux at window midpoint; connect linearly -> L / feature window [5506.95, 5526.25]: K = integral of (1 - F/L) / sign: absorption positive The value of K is -4.0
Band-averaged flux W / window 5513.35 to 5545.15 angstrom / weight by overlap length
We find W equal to 1.26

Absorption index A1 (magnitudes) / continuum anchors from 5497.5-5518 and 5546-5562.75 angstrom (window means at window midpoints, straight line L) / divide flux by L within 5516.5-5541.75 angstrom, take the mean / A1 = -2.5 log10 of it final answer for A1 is -0.17 mag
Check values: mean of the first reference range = 1.09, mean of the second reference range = 1.11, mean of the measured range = 1.29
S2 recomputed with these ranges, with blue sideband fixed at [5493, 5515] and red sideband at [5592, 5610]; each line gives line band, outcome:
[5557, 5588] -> -1.73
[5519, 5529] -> -3.34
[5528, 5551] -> -0.28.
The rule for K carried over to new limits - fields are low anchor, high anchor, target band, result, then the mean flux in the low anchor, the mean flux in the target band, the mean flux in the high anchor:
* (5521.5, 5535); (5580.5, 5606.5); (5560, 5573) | -0.9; 1.17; 1.23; 1.14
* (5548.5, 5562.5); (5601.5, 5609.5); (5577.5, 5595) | 0.4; 1.12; 1.14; 1.2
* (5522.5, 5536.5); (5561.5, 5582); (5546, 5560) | 0.9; 1.12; 1.1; 1.22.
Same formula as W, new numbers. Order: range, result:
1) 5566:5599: 1.17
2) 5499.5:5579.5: 1.17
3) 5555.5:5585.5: 1.2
